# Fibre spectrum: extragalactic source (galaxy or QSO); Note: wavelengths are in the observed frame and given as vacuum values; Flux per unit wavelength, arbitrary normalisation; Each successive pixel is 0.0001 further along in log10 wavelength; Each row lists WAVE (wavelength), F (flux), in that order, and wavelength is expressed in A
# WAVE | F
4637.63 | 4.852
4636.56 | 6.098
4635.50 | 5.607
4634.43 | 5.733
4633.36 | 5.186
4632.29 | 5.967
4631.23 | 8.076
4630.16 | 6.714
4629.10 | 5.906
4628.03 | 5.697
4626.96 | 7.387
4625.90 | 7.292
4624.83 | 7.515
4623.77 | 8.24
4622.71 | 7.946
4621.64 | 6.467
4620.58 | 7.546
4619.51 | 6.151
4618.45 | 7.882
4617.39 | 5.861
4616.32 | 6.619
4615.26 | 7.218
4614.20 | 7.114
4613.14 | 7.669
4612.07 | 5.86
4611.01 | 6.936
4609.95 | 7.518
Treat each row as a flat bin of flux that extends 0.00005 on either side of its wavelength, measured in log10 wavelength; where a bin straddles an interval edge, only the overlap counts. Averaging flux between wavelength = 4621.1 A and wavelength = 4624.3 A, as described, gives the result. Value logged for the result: 7.56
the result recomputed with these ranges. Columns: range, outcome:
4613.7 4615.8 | 7.18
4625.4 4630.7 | 6.59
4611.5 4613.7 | 6.76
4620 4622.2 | 6.97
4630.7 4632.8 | 7.05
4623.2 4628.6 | 7.22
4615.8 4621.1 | 6.8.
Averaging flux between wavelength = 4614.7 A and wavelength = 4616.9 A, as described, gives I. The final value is 6.9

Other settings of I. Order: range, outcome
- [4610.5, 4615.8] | 6.96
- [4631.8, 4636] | 5.61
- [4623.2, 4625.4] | 7.89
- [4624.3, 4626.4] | 7.4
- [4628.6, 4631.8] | 6.92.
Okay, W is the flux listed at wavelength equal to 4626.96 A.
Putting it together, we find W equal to 7.387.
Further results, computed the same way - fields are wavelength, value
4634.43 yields 5.733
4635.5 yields 5.607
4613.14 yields 7.669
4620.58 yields 7.546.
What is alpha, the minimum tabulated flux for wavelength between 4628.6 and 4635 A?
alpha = 5.186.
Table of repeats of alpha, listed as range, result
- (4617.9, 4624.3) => 6.151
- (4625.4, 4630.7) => 5.697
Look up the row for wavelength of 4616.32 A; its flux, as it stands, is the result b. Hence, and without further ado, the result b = 6.619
